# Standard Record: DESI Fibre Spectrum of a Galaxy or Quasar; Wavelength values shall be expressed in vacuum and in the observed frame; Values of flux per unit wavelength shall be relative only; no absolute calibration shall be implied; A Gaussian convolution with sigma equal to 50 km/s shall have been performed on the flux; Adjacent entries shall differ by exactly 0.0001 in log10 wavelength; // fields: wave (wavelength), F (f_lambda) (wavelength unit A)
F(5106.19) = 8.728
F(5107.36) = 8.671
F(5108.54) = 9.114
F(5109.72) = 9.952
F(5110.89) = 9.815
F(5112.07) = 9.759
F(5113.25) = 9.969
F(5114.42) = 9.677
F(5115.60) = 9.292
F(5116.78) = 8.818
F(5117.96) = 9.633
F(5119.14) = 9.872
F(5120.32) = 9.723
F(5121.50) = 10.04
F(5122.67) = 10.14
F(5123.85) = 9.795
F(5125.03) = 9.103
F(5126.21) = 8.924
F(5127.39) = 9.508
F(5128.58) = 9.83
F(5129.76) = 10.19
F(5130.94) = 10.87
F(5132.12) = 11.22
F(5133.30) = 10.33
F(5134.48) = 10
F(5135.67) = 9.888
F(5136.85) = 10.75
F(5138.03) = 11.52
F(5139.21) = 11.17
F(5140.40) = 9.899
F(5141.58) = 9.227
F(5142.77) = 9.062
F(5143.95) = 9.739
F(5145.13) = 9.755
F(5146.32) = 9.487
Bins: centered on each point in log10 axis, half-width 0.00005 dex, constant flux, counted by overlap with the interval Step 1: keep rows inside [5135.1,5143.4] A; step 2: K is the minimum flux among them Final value 9.062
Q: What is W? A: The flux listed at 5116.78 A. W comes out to 8.818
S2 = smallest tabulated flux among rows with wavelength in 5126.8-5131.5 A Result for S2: 9.508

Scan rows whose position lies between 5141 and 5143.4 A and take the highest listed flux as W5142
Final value 9.227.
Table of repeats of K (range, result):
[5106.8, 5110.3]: 8.671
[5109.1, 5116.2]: 9.292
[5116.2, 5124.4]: 8.818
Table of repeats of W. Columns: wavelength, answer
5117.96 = 9.633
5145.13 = 9.755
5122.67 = 10.14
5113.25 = 9.969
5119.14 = 9.872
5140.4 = 9.899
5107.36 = 8.671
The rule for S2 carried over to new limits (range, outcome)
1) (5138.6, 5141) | 9.899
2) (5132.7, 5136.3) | 9.888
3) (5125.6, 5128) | 8.924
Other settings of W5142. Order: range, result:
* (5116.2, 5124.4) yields 10.14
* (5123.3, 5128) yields 9.795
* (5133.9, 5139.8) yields 11.52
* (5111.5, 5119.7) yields 9.969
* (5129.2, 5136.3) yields 11.22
